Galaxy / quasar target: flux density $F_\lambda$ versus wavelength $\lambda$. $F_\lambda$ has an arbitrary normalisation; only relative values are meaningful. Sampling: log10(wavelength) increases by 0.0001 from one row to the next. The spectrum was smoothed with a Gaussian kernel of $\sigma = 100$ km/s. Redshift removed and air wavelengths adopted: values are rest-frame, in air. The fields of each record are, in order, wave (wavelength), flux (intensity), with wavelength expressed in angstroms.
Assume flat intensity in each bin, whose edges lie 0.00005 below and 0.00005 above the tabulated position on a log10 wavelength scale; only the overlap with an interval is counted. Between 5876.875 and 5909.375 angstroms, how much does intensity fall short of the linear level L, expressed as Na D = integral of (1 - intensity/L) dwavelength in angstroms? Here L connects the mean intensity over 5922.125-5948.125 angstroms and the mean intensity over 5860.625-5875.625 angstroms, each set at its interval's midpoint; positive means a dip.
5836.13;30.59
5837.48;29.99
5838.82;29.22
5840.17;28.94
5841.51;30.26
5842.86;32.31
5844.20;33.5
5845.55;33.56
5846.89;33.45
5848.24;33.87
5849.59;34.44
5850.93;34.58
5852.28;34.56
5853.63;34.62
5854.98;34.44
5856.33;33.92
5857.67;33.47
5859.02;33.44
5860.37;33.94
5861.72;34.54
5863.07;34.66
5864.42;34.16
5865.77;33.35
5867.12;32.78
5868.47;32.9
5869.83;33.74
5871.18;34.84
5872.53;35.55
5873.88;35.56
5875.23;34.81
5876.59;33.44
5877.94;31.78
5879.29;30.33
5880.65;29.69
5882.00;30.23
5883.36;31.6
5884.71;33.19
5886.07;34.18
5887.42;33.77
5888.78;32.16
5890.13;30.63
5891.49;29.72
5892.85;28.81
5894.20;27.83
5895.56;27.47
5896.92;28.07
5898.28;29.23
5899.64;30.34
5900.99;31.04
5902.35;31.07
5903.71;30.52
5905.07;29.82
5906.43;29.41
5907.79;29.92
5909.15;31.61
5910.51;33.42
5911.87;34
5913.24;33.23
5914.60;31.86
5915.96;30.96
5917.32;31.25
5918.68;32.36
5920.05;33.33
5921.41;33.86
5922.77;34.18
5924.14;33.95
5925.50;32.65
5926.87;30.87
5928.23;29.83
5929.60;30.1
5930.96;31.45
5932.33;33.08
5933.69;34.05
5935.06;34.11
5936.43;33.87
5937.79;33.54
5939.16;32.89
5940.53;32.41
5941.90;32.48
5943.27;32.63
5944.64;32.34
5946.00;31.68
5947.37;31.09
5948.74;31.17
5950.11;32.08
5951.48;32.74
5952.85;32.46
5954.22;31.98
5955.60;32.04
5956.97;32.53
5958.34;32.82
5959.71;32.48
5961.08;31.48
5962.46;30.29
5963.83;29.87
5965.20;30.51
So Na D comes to 3.0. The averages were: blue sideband 34.2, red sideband 32.5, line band 30.5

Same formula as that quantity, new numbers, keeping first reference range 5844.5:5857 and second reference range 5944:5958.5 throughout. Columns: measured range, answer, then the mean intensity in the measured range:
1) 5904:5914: 0.4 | 31.6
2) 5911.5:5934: 0.2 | 32.4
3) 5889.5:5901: 1.4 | 29.1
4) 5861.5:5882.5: 0.3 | 33.3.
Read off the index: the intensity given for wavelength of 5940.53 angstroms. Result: 32.41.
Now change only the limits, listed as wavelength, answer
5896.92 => 28.07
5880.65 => 29.69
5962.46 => 30.29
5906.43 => 29.41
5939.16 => 32.89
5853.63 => 34.62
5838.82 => 29.22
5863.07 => 34.66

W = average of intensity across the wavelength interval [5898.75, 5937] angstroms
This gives 32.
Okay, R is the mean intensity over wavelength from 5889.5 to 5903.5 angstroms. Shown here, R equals 29.5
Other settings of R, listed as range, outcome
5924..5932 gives 31.4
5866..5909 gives 31.5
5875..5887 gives 32.1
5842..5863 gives 33.9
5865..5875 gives 34.1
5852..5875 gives 34.2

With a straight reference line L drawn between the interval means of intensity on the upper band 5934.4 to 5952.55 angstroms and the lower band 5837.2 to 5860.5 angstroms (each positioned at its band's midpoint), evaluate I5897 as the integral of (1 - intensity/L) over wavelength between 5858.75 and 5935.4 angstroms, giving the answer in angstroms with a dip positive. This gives 1.6 angstroms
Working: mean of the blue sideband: 33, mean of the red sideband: 32.5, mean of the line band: 32.1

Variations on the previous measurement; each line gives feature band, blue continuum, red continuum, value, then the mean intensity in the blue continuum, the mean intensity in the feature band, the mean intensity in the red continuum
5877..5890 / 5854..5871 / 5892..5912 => 0.0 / 33.8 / 31.9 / 30.1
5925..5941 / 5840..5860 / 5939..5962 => 0.0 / 33.4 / 32.4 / 32.2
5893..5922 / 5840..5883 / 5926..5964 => 1.5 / 33.3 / 30.9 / 32.1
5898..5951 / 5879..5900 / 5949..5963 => -1.2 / 30.4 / 32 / 32.1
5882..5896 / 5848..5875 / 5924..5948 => 1.1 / 34.2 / 31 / 32.4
